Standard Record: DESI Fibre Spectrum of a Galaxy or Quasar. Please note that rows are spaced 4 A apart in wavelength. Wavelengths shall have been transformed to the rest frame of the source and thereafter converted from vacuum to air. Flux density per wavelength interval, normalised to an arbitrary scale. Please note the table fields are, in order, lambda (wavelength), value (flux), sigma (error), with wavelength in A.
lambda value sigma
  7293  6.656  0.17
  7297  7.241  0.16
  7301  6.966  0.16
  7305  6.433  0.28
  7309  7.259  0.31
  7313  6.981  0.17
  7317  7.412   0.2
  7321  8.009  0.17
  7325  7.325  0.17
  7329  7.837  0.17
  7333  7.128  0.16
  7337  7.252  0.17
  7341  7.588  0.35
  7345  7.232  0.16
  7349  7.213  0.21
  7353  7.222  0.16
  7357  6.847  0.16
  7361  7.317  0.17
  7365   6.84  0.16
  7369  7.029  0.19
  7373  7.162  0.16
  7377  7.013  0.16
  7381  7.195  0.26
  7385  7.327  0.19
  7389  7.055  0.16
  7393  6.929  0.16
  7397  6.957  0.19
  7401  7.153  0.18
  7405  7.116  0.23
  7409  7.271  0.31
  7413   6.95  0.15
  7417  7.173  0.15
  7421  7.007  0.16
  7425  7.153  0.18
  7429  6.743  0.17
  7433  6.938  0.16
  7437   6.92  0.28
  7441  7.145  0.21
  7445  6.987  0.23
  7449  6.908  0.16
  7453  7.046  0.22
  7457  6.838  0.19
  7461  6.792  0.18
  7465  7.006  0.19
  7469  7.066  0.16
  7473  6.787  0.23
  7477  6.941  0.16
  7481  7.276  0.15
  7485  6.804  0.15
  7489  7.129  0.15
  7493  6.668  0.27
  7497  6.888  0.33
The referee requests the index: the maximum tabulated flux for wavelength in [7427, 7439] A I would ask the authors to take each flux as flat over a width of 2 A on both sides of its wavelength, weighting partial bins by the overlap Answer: 6.938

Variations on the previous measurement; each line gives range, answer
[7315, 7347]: 8.009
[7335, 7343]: 7.588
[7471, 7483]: 7.276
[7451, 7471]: 7.066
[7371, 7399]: 7.327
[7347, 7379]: 7.317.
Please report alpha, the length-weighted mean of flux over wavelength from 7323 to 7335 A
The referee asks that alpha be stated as 7.43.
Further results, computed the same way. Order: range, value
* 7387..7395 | 6.99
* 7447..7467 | 6.92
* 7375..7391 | 7.15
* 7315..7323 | 7.71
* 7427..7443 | 6.94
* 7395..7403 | 7.05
